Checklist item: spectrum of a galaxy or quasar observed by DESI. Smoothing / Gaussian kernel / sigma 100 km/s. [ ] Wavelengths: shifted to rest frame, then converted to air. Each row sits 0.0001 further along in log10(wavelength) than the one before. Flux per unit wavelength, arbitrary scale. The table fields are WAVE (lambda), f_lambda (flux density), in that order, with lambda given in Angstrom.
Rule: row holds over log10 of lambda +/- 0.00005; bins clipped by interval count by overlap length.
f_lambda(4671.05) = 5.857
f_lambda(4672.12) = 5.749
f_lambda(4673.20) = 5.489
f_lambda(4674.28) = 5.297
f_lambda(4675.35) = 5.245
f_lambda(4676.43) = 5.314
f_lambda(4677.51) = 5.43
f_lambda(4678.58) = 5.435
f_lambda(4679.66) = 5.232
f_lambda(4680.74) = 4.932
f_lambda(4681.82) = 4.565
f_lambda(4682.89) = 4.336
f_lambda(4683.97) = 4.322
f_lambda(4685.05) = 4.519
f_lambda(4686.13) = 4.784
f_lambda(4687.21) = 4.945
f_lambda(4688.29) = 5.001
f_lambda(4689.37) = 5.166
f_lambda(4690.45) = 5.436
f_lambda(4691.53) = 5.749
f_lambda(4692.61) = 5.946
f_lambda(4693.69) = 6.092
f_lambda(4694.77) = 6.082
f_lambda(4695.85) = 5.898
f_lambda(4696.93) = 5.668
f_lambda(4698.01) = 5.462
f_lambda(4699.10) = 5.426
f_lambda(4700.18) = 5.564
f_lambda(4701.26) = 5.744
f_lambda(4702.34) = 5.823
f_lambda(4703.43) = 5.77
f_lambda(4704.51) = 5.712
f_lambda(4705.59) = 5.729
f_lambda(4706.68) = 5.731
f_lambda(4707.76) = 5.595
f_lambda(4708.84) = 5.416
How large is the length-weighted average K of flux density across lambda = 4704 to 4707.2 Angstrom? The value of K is 5.72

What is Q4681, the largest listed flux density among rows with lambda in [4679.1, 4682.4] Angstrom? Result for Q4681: 5.232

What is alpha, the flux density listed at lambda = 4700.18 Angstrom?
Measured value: 5.564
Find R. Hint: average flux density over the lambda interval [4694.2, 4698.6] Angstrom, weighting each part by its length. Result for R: 5.77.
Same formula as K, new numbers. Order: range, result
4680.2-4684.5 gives 4.54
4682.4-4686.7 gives 4.49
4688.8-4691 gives 5.3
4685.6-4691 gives 5.07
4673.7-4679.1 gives 5.35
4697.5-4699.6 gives 5.42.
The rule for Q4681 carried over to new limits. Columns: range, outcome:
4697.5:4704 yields 5.823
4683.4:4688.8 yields 5.001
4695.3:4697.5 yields 5.898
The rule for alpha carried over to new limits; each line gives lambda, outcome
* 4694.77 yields 6.082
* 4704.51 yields 5.712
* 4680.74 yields 4.932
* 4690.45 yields 5.436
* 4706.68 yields 5.731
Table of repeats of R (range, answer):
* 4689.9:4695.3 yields 5.86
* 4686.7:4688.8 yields 4.97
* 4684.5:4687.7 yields 4.74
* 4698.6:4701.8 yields 5.59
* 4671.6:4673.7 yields 5.61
